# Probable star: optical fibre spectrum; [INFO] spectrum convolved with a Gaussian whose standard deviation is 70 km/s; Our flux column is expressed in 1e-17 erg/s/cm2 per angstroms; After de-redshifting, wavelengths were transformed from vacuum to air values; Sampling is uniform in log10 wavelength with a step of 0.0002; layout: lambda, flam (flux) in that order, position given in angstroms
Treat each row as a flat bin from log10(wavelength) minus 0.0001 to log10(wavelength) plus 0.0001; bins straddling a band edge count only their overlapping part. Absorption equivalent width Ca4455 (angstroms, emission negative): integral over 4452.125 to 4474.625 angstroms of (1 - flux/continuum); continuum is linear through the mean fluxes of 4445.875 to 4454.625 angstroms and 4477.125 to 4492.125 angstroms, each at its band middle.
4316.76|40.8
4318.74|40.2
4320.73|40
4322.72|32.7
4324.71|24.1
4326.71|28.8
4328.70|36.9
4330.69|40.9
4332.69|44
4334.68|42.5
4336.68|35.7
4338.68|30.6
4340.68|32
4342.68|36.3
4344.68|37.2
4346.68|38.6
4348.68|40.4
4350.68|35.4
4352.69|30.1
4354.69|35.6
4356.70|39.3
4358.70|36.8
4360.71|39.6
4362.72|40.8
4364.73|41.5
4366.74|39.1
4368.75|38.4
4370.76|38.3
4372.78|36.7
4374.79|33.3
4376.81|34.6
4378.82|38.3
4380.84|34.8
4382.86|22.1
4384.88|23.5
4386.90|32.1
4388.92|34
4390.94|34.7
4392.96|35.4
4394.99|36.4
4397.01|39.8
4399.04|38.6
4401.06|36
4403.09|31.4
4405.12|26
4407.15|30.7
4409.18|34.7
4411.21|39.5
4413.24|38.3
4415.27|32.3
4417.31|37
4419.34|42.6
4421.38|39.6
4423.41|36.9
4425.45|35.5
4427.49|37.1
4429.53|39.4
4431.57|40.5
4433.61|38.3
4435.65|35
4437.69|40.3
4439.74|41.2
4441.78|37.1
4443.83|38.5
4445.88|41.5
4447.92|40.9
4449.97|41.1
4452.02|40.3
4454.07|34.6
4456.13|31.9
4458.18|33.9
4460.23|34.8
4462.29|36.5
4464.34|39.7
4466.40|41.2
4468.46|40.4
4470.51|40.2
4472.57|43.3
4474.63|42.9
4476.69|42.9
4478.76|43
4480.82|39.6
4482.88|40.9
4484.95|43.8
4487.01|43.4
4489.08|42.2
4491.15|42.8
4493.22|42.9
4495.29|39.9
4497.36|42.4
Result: 1.5 angstroms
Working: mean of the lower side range 39.8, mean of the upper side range 42.3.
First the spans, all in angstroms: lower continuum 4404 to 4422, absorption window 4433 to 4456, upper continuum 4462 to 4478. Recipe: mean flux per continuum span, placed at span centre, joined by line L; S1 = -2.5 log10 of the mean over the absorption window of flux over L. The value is 0.00 mag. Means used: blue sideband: 35.5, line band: 38.7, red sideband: 41.1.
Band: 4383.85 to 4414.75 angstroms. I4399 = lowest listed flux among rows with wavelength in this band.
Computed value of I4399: 23.5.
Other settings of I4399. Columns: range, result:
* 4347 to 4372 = 30.1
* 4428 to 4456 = 34.6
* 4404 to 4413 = 26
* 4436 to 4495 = 31.9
